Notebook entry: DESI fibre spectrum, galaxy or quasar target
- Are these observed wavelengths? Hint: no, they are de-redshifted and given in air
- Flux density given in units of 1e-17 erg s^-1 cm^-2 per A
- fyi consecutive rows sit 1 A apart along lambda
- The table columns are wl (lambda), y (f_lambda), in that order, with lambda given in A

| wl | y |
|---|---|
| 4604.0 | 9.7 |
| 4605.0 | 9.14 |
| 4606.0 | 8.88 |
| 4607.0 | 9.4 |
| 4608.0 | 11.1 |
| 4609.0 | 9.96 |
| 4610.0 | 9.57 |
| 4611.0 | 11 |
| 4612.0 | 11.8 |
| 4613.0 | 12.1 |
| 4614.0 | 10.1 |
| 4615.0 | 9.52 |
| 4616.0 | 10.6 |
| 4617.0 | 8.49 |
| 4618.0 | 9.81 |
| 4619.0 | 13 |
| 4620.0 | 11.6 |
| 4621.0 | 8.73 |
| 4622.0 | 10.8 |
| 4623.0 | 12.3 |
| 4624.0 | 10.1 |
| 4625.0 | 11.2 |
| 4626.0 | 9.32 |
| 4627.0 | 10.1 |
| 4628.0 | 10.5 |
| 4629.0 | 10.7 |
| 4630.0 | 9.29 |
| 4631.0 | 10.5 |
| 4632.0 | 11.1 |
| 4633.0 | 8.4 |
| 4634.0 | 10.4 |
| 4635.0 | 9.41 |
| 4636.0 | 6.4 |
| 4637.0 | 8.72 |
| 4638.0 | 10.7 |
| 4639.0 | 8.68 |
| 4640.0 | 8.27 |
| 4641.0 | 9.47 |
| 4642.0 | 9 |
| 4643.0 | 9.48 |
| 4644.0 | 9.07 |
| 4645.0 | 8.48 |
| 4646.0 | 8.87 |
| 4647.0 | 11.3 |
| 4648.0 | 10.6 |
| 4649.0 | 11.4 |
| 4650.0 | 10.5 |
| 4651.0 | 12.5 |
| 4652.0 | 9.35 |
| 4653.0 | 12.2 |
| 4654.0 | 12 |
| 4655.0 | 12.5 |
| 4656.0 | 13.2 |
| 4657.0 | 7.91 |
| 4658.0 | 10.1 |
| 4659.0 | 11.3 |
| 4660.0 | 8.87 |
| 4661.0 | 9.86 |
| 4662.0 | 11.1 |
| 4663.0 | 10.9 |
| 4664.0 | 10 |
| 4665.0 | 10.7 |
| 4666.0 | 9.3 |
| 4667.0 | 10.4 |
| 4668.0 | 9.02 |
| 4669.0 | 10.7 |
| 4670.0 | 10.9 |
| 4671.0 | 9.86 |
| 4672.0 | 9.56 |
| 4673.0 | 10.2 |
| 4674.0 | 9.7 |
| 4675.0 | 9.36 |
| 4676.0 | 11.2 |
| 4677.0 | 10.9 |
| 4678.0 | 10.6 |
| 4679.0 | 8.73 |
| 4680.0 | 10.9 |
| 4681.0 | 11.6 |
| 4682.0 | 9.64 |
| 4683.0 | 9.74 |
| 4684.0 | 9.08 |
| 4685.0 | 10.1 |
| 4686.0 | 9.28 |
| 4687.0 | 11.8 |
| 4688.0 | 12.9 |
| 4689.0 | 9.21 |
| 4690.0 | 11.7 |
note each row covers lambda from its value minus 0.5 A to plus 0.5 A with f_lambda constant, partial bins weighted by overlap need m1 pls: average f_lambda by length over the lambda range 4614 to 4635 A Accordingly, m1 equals 10.3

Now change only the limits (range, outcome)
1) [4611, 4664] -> 10.2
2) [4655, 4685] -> 10.2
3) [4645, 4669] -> 10.6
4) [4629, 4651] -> 9.62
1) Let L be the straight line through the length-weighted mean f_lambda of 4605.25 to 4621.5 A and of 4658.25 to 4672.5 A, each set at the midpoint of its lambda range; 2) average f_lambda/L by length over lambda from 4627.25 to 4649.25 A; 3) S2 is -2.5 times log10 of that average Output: 0.08 mag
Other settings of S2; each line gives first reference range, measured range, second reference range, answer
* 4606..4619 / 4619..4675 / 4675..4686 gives 0.01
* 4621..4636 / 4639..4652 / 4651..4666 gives 0.07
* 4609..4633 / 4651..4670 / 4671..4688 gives -0.03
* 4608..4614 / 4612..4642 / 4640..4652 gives 0.04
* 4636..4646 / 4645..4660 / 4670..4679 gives -0.16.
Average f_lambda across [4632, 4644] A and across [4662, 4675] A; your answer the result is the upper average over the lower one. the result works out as 1.11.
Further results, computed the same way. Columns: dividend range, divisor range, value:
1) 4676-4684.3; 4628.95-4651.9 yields 1.06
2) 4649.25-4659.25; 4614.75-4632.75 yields 1.07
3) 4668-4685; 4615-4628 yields 0.97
